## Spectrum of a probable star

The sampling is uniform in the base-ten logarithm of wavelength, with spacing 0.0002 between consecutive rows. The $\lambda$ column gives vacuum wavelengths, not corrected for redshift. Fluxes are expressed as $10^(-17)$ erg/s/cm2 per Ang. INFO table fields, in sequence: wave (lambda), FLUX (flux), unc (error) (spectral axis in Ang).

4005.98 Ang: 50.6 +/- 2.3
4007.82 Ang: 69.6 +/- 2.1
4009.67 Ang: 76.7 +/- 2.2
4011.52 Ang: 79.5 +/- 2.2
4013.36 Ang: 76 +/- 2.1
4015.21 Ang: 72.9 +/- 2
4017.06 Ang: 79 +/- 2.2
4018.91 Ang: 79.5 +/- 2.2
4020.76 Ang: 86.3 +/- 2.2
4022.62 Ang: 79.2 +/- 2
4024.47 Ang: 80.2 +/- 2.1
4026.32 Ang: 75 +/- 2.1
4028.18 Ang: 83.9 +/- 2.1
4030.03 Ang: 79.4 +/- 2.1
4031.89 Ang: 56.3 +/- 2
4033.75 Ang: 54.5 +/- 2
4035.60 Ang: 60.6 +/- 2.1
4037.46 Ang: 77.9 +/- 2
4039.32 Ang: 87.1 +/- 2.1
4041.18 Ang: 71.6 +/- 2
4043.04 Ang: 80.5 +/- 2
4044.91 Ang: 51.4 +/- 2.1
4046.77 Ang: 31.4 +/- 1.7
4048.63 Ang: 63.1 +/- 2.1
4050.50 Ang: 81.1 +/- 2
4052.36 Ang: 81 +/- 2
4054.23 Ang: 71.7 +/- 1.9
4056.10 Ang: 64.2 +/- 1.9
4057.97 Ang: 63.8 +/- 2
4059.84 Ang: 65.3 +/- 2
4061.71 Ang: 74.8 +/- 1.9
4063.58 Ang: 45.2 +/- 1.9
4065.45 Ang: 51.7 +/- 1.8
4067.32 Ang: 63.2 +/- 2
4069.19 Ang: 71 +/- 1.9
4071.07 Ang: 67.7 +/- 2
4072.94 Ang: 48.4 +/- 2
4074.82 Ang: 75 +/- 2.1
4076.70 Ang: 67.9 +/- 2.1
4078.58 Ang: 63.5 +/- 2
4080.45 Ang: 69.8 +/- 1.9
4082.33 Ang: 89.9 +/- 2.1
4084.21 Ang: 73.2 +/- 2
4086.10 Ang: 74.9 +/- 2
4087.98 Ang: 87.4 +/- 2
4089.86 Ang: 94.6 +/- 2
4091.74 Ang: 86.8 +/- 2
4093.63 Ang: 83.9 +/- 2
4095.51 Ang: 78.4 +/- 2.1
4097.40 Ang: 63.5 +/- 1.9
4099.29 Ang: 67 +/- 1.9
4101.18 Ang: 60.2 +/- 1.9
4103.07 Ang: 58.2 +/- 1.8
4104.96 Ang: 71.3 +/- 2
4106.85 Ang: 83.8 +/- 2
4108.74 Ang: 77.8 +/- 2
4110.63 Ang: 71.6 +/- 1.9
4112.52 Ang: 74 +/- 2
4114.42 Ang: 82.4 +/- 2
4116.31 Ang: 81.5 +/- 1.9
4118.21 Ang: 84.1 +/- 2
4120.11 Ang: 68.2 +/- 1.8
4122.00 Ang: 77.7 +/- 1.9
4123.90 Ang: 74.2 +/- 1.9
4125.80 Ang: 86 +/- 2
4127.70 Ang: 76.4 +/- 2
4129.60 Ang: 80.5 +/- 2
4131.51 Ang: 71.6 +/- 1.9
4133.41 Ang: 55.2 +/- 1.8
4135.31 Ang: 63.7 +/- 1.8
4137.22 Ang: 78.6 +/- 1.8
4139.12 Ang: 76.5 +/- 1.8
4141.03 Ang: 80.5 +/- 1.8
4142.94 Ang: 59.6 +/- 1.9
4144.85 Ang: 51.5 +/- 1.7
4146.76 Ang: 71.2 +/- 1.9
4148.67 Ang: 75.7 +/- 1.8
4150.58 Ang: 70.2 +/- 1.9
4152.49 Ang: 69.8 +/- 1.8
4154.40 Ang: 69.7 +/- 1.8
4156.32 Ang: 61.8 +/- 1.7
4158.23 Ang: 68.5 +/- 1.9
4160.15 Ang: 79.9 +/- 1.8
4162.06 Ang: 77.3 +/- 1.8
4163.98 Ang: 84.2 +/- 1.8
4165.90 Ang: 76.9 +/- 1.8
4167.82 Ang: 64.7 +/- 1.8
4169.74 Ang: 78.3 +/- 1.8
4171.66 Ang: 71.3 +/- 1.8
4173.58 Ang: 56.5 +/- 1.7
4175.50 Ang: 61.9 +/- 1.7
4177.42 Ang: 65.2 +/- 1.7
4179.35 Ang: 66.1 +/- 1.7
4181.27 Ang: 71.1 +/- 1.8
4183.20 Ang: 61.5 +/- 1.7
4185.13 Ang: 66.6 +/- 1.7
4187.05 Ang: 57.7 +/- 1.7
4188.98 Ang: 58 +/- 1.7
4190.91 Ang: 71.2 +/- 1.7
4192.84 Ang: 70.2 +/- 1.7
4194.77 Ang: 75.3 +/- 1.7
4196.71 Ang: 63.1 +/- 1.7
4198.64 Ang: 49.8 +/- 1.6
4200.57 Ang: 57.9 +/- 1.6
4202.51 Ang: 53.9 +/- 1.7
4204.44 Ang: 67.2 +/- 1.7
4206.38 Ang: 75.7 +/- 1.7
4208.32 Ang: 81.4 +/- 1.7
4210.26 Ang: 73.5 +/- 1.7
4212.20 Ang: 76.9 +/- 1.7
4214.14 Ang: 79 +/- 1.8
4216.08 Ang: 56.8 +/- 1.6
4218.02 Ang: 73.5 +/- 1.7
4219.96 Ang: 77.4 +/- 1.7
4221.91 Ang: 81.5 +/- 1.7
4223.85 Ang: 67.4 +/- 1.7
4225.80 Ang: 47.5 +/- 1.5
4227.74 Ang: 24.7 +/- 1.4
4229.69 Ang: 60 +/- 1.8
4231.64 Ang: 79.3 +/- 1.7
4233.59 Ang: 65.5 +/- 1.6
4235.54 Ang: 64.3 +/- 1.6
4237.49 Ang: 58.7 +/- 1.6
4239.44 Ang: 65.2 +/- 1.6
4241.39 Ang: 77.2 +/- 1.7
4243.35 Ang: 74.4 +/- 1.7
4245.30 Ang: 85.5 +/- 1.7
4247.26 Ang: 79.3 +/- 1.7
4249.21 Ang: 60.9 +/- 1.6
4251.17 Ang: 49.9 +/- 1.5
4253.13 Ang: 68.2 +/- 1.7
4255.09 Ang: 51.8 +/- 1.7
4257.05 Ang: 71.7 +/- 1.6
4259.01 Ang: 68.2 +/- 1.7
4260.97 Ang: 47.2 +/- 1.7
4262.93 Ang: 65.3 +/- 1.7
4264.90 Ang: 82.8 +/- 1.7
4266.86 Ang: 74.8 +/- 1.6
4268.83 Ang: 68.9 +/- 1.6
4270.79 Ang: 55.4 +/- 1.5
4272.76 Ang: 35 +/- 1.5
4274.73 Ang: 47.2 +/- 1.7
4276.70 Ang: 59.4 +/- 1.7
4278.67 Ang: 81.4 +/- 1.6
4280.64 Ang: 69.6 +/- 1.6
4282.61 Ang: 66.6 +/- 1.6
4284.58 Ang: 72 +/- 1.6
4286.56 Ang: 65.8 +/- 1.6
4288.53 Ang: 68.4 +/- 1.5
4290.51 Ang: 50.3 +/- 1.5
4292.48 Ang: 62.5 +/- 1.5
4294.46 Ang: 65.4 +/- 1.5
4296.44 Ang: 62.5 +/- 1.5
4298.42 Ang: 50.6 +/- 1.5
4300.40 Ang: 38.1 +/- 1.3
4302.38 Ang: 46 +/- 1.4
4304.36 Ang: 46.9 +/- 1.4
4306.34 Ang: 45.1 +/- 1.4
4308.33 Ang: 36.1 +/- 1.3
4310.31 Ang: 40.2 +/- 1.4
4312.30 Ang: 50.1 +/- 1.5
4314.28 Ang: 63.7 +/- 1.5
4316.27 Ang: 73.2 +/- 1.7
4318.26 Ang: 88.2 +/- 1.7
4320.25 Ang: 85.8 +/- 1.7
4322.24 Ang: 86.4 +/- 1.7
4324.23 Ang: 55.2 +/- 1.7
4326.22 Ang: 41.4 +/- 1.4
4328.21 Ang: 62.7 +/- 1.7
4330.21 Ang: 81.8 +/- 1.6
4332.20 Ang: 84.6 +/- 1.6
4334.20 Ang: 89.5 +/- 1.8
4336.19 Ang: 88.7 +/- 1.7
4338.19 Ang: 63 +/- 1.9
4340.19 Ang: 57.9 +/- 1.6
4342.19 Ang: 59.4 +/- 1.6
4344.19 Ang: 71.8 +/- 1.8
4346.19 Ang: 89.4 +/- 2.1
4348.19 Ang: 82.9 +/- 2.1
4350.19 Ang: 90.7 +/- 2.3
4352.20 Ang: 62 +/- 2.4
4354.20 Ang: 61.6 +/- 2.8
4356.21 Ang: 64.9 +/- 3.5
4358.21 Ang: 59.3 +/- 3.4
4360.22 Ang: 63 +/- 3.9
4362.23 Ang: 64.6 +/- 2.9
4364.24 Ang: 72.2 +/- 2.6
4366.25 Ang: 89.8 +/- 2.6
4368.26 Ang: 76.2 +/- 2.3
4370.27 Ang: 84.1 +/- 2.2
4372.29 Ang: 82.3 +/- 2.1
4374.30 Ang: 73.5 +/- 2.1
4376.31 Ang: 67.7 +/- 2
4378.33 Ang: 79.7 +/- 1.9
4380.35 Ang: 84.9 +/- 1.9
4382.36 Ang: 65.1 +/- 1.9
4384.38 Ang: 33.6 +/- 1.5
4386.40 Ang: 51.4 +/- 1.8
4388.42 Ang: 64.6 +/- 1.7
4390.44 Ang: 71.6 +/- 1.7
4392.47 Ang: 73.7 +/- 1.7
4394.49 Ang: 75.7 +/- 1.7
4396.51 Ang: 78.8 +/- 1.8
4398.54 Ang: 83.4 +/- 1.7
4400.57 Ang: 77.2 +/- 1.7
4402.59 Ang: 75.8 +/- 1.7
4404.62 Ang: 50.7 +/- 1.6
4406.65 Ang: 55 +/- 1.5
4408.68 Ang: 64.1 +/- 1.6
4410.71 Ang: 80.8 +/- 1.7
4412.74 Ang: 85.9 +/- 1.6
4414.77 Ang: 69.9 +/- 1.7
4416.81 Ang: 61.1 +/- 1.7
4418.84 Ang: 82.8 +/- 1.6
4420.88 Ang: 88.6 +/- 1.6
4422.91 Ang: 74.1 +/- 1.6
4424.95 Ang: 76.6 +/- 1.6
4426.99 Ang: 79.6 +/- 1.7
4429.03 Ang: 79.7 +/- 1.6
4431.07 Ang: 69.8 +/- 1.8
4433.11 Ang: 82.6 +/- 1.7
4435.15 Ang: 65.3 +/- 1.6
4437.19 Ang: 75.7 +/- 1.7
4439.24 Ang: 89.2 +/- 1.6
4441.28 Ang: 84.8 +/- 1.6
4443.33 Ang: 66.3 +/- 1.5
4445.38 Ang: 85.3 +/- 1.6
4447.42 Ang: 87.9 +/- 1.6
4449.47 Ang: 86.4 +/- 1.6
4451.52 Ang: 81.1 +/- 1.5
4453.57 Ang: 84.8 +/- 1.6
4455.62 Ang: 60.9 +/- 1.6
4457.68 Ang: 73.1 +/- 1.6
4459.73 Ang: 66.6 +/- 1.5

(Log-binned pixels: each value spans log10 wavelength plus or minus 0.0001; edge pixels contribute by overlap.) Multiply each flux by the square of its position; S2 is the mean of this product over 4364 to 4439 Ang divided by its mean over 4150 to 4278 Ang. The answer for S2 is 1.21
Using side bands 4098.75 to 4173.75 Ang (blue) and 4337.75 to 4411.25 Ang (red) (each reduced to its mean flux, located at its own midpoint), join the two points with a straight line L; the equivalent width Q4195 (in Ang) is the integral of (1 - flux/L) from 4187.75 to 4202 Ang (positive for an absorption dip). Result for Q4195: 1.7 Ang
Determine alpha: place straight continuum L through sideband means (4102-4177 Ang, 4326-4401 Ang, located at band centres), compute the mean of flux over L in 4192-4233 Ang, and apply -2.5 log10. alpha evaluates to 0.09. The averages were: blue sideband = 72.3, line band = 66.3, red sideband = 72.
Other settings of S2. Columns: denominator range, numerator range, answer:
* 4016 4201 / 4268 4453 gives 1.11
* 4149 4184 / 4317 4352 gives 1.16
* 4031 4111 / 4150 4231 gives 1.03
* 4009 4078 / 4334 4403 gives 1.21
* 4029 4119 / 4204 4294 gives 1.02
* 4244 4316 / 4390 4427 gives 1.31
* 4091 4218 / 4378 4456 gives 1.19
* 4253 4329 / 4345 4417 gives 1.23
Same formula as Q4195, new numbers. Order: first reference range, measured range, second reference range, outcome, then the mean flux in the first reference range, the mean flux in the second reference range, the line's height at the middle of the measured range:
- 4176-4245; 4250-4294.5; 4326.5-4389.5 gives 3.6 Ang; 66.3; 71.4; 68.4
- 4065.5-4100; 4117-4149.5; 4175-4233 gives -1.1 Ang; 73.2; 65.7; 70.1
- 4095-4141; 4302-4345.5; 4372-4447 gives 5.0 Ang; 73.5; 73.2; 73.3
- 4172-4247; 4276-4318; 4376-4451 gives 6.8 Ang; 66.5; 73.8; 69.6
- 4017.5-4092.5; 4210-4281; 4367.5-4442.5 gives 6.7 Ang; 70.8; 73.4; 72.2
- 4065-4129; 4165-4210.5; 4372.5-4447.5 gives 4.6 Ang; 73.9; 73.3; 73.7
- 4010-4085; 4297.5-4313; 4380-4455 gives 6.1 Ang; 69.9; 74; 72.8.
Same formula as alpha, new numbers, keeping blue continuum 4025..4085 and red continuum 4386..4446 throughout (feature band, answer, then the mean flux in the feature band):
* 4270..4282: 0.22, 58.3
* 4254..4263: 0.18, 60.5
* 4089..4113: -0.09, 74.7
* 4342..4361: 0.03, 71.1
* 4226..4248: 0.08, 65.9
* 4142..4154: 0.04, 66.5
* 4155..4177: -0.02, 70.9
